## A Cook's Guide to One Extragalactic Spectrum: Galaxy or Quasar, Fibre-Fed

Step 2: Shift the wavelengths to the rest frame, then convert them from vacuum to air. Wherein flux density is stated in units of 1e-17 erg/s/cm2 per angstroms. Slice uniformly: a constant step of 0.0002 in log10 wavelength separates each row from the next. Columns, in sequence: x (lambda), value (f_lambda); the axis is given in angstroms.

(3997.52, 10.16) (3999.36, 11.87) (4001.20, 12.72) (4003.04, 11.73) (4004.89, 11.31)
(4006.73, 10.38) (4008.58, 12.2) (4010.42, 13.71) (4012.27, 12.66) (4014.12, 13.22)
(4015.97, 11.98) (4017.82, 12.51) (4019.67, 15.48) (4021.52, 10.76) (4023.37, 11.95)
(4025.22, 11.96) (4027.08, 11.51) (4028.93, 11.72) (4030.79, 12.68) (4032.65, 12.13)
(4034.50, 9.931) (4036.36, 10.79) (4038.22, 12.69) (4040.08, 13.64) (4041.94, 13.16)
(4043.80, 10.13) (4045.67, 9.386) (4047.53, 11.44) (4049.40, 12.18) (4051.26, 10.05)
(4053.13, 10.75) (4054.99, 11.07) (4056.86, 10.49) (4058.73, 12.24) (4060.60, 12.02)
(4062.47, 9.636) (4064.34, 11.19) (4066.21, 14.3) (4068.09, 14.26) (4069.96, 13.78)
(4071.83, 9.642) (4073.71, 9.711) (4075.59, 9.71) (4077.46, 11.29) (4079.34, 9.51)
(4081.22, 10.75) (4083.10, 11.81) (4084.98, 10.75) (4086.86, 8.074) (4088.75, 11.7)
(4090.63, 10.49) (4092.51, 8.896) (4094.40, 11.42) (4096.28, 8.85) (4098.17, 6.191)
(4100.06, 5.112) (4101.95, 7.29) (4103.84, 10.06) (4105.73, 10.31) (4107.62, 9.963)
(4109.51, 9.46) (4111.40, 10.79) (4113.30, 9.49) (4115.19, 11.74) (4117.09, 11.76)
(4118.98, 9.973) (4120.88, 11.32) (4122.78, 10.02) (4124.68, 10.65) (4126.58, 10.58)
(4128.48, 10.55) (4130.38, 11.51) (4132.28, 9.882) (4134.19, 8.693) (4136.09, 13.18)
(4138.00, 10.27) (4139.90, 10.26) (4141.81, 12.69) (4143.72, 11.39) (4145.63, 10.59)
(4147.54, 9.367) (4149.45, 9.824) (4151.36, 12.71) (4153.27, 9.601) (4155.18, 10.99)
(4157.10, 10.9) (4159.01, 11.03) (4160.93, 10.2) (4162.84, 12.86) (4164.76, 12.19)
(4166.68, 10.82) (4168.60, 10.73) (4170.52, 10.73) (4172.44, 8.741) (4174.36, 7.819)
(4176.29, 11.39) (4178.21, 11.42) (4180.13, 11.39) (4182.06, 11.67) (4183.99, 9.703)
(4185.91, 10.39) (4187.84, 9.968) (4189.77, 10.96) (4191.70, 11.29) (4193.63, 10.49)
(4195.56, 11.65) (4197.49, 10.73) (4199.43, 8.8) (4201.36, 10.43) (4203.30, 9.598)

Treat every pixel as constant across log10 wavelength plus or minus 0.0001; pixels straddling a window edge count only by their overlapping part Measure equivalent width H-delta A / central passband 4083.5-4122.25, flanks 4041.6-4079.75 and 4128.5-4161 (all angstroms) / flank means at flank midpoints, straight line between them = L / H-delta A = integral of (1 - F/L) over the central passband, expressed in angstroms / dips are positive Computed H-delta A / 4.5 angstroms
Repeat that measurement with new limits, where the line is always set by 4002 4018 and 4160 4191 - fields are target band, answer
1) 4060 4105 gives 5.0 angstroms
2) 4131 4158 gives 0.5 angstroms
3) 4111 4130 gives 0.8 angstroms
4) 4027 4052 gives 0.8 angstroms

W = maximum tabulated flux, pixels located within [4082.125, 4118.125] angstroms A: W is 11.81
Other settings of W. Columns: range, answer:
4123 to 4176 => 13.18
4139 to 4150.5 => 12.69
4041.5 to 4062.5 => 13.16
